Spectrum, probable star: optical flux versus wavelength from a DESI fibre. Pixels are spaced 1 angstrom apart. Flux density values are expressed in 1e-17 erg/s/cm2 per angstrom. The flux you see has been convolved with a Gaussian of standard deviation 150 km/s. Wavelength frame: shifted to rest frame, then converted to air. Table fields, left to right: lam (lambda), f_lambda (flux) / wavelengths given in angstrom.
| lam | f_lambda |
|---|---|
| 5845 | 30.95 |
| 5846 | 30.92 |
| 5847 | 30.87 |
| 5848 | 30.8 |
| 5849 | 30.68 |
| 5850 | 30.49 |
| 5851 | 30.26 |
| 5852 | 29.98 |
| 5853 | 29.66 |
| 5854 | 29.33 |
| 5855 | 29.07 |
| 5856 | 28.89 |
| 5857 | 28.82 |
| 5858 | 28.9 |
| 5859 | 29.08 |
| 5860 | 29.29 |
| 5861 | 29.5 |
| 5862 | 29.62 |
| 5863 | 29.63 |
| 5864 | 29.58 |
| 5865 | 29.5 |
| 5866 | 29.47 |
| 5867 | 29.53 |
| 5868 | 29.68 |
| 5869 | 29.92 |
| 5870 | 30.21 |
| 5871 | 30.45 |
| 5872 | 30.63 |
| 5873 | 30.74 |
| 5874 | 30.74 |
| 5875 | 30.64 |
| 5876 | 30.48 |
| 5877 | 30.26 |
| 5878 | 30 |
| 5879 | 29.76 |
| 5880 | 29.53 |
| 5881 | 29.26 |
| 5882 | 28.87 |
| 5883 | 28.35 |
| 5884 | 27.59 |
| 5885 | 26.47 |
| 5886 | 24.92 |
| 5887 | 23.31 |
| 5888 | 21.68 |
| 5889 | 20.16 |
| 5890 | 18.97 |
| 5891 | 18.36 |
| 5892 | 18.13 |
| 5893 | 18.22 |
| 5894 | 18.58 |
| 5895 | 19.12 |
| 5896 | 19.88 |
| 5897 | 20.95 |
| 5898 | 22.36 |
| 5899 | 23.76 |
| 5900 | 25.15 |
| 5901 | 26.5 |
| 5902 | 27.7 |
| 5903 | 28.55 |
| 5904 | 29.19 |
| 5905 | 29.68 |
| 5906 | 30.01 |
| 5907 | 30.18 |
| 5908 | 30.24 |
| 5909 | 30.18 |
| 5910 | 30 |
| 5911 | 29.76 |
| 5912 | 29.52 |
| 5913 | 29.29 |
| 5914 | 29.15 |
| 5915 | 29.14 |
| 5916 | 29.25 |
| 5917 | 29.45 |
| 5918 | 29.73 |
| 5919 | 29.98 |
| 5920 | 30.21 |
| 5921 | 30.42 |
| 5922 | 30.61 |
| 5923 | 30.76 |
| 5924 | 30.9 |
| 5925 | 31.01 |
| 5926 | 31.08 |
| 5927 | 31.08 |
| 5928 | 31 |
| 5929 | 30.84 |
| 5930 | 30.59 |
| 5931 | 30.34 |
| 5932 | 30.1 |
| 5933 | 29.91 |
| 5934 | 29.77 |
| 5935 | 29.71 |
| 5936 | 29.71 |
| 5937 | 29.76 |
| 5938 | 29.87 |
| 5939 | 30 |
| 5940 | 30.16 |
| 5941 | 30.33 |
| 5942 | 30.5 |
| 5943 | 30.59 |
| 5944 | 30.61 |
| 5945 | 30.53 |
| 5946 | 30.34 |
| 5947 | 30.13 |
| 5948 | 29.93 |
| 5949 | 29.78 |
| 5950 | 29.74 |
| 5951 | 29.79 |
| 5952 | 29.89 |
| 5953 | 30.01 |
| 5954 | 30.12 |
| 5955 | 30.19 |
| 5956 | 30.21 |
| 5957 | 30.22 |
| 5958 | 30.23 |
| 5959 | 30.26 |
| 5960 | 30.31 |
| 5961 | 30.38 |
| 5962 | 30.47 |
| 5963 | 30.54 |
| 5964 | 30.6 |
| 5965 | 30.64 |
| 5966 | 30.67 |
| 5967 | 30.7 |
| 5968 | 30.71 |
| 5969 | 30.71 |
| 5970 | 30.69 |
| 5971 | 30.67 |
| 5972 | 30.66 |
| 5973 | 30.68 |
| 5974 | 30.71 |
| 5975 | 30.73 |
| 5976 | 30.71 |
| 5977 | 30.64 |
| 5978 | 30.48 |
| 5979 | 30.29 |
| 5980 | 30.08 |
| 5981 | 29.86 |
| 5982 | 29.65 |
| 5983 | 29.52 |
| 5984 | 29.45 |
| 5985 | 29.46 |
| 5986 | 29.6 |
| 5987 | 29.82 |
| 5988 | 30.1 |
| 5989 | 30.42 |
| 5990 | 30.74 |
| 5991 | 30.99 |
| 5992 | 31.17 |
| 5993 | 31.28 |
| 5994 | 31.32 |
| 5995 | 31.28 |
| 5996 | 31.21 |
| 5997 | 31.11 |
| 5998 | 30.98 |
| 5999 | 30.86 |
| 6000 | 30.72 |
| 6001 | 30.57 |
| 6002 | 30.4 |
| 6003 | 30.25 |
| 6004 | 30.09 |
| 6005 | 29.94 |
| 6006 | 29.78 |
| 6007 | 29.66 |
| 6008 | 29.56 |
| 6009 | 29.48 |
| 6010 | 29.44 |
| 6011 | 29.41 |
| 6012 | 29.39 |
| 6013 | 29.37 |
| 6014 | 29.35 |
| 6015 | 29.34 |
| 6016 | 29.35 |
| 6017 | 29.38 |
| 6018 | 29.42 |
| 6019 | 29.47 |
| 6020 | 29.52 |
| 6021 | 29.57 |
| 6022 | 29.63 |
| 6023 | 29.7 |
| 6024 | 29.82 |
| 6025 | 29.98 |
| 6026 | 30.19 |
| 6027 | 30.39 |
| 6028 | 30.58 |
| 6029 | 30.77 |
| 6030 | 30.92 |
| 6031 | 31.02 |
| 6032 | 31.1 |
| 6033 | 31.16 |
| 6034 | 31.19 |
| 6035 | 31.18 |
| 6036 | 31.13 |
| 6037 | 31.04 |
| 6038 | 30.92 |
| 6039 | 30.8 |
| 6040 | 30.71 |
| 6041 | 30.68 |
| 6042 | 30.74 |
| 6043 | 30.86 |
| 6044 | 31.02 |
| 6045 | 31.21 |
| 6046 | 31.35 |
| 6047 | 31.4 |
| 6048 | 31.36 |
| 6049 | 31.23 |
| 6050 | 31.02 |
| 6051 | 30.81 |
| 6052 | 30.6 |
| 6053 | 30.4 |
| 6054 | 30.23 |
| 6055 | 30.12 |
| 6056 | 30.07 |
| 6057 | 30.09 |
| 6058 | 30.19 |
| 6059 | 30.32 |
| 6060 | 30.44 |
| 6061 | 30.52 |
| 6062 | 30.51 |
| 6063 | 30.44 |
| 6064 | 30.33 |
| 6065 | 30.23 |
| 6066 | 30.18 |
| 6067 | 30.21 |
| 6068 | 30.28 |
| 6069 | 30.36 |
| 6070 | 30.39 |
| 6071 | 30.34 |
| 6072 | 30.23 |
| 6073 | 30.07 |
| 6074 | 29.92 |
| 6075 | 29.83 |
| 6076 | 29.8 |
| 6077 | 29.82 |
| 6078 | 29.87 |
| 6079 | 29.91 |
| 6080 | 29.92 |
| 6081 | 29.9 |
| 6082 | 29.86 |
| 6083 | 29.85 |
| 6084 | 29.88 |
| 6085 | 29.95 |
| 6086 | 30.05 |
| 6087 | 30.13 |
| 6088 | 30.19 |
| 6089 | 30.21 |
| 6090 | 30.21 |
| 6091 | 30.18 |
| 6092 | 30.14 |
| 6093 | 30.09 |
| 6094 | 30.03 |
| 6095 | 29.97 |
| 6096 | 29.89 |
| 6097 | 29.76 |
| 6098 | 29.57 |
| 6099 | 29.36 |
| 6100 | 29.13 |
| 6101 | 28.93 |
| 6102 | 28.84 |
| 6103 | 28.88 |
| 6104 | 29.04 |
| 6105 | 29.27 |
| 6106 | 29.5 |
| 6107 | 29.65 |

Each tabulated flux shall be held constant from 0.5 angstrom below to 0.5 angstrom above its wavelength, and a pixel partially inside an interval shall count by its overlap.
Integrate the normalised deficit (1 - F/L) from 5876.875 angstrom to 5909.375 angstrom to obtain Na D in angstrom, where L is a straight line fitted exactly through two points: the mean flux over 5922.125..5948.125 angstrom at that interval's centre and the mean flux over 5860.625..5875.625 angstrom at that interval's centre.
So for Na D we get 5.3 angstrom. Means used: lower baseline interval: 30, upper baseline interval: 30.4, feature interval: 25.3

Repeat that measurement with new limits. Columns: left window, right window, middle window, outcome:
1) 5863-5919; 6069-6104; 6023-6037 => -0.78 angstrom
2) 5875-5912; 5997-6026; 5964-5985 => -1.34 angstrom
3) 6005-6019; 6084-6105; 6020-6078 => -1.80 angstrom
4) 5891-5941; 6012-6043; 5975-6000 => -0.82 angstrom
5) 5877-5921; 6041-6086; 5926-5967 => -4.05 angstrom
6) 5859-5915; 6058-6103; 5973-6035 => -2.87 angstrom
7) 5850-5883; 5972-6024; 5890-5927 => 3.43 angstrom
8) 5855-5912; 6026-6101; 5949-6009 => -3.09 angstrom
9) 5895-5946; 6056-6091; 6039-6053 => -0.48 angstrom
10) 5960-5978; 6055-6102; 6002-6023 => 0.55 angstrom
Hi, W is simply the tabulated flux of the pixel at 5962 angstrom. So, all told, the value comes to 30.47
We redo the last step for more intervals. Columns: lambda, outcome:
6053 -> 30.4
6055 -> 30.12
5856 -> 28.89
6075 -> 29.83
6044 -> 31.02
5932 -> 30.1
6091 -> 30.18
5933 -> 29.91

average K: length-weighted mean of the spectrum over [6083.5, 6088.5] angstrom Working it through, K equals 30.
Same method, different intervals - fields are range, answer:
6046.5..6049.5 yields 31.3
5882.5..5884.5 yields 28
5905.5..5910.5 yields 30.1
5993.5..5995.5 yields 31.3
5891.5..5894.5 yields 18.3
